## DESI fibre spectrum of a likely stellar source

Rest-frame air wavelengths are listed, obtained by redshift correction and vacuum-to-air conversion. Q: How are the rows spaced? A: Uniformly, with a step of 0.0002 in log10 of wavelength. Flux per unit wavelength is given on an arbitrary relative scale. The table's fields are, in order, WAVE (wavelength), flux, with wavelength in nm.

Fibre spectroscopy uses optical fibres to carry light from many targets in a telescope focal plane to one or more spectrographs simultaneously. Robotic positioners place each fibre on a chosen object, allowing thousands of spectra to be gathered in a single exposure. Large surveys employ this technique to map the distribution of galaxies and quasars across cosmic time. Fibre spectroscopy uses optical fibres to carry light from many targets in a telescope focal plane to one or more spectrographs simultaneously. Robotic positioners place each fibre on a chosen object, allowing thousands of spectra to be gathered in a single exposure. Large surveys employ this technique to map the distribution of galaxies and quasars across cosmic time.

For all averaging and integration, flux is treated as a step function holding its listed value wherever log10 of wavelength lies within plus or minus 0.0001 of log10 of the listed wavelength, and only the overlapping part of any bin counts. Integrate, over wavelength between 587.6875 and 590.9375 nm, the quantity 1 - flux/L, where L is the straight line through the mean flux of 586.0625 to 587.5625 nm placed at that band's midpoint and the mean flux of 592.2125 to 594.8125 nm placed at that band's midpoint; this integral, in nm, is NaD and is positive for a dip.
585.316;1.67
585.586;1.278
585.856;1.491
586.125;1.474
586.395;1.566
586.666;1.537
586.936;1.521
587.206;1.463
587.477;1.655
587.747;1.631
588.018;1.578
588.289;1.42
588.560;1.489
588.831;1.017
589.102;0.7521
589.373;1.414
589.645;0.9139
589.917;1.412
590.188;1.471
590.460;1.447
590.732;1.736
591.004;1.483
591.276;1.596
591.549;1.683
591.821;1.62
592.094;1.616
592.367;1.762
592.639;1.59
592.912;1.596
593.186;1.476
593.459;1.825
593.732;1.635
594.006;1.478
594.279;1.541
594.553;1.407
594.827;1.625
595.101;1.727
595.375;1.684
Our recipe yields 0.423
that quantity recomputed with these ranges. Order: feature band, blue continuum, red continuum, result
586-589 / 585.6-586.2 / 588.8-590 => -0.453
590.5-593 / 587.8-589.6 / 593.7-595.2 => -0.349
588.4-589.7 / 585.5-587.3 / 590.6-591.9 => 0.353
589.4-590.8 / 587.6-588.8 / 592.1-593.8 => 0.154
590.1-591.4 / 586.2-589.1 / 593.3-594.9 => -0.029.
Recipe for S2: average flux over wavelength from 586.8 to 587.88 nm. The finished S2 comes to 1.57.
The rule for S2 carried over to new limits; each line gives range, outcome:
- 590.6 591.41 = 1.61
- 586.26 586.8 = 1.55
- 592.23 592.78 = 1.68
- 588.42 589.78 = 1.12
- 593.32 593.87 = 1.73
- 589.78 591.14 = 1.51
